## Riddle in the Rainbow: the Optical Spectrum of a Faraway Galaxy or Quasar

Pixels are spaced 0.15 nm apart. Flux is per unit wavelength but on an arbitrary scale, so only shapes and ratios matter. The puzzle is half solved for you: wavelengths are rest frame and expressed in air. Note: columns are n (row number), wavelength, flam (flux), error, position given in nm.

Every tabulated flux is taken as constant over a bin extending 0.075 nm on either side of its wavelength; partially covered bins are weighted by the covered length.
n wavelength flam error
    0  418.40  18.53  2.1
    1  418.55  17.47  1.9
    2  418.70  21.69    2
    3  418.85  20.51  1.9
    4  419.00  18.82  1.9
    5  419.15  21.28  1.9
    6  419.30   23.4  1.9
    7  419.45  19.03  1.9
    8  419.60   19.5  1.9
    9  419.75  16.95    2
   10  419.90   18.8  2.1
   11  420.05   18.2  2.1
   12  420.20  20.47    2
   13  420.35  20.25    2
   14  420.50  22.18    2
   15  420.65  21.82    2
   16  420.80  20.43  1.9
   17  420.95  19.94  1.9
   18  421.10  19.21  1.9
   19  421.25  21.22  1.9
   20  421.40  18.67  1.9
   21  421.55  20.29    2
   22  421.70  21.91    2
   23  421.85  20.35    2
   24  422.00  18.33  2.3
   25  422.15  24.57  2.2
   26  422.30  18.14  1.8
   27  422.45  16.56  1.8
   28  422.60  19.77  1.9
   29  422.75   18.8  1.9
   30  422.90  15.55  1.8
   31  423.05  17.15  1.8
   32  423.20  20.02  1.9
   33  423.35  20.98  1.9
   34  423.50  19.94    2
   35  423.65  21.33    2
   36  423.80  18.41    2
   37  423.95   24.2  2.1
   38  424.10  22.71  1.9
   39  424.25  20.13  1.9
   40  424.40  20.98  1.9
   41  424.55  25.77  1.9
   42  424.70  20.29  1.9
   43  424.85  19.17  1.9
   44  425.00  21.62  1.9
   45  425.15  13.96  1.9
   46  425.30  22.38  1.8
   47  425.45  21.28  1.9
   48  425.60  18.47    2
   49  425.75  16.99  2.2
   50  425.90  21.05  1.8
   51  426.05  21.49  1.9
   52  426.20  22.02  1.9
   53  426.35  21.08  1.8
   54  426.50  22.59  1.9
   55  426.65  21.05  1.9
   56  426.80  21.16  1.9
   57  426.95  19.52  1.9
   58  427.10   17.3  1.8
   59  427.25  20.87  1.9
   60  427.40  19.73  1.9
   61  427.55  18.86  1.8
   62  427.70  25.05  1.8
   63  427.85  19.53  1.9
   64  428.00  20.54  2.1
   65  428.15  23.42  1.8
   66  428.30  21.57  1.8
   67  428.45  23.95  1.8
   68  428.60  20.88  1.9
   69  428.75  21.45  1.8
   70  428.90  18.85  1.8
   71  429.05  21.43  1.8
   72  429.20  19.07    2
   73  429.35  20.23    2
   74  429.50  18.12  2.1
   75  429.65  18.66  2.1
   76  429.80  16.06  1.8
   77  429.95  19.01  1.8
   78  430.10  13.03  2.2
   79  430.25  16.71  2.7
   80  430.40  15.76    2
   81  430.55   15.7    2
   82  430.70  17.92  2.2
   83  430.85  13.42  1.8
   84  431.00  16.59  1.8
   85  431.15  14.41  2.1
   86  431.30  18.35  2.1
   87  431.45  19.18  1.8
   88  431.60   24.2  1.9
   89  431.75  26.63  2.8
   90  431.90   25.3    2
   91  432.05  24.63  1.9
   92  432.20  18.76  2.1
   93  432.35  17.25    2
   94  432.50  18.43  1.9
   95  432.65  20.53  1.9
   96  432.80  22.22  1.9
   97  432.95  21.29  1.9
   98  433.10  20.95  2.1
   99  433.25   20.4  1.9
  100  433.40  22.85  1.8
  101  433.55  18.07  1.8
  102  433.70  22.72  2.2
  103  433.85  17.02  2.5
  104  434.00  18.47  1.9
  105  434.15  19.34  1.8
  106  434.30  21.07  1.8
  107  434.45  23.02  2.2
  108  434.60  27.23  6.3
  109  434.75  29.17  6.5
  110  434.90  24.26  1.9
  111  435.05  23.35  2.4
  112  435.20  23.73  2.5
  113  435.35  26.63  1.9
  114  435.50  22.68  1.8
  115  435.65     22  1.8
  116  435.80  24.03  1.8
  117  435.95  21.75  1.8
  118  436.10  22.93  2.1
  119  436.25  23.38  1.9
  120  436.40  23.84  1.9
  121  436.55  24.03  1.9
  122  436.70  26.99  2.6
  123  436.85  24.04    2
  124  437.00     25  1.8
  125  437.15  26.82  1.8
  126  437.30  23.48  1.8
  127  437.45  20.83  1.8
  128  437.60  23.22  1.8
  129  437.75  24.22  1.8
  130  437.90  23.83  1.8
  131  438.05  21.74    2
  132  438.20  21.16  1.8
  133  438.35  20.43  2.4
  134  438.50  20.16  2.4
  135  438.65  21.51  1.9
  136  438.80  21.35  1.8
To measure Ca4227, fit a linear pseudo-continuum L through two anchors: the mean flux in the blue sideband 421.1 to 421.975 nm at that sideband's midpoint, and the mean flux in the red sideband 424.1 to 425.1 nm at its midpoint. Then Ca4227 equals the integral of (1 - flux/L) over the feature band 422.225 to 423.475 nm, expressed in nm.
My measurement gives 0.14 nm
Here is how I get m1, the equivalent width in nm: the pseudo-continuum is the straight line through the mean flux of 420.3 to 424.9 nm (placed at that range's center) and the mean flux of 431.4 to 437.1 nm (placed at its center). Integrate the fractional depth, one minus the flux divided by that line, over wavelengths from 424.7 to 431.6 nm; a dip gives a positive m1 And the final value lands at 0.64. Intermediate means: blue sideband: 20.3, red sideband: 22.6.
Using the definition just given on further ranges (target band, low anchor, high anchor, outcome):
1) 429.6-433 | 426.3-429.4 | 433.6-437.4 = 0.49 nm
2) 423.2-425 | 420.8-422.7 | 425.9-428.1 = -0.08 nm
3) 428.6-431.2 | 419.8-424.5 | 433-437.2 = 0.51 nm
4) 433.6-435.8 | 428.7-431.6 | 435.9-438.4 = -0.15 nm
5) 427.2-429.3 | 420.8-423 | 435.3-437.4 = 0.04 nm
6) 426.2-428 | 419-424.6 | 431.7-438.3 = 0.04 nm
